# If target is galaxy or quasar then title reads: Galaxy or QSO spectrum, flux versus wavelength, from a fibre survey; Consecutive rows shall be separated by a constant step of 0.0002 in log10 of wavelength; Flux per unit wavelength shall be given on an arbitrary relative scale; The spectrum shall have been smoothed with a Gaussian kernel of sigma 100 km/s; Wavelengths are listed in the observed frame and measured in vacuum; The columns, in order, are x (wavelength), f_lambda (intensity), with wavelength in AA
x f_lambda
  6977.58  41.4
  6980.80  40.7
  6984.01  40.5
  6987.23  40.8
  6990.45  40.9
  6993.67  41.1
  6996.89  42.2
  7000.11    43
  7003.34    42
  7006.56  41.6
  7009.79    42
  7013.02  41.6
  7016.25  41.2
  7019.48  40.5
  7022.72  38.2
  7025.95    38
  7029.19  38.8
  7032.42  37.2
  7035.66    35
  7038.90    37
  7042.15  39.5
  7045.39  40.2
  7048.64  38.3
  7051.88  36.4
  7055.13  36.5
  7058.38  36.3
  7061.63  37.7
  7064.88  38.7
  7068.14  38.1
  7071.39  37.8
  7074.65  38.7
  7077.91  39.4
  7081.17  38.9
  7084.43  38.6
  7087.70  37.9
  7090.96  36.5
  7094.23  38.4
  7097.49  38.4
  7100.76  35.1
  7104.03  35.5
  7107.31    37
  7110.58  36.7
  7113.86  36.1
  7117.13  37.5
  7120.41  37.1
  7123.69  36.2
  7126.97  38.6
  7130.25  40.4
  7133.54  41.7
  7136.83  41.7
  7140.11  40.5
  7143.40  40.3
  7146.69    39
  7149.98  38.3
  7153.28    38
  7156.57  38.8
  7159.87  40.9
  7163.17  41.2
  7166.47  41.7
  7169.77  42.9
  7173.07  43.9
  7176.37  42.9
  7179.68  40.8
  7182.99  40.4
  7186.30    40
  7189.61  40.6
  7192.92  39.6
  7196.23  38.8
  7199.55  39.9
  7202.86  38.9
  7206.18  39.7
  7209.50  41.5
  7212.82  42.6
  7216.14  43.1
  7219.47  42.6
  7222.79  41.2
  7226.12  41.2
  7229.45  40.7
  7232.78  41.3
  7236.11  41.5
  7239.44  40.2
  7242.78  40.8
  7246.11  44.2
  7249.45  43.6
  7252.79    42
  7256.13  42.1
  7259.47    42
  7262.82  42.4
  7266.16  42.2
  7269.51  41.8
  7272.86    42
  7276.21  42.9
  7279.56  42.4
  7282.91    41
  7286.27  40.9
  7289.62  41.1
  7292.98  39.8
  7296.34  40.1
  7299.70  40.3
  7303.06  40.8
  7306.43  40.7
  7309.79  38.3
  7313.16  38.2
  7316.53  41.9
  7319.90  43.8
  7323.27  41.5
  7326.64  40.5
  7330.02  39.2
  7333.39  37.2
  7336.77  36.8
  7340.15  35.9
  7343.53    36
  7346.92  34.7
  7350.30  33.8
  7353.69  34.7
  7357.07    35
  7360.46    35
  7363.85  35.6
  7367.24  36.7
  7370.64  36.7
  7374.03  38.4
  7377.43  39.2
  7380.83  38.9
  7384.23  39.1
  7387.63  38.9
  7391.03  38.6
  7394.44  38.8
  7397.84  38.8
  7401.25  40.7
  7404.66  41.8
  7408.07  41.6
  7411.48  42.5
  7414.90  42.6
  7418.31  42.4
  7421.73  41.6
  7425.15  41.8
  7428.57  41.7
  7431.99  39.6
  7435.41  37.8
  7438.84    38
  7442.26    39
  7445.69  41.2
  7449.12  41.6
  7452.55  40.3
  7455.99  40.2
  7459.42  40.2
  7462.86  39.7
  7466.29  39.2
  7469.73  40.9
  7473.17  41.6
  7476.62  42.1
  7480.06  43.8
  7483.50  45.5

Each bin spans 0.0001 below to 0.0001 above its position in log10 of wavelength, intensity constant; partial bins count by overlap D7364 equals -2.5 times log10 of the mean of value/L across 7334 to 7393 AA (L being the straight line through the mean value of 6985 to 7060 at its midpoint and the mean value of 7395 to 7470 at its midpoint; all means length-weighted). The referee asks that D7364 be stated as 0.10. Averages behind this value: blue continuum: 39.5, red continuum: 40.6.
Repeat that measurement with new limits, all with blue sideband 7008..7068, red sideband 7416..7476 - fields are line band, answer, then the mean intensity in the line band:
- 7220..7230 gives -0.05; 41.3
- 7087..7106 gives 0.05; 36.9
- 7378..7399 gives 0.04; 38.9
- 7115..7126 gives 0.05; 37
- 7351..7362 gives 0.15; 34.8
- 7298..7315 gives 0.00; 39.7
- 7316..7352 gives 0.05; 38.2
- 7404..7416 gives -0.05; 42.1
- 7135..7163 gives -0.02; 39.8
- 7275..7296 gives -0.04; 41.2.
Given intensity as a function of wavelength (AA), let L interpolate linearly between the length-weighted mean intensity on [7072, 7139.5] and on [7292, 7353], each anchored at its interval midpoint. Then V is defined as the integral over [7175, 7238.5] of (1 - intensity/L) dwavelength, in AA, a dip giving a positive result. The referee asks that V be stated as -4.14 AA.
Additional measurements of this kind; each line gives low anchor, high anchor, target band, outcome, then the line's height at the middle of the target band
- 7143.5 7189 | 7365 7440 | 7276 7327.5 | -0.85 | 40.2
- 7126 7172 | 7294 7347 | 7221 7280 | -3.28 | 39.7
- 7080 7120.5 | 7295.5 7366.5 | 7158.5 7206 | -4.26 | 37.5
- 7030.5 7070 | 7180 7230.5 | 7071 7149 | 1.09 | 38.8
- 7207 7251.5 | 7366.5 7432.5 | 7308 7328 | 0.11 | 40.9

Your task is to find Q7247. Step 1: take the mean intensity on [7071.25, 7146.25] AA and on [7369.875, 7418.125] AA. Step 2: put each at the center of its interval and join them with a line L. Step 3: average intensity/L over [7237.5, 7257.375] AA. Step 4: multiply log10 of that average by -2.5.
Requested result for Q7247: -0.08 mag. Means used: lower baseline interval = 38.2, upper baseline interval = 39.9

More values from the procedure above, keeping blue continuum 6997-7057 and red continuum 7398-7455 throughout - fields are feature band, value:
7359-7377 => 0.110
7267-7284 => -0.048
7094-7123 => 0.081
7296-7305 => -0.002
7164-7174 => -0.073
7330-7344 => 0.102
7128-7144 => -0.030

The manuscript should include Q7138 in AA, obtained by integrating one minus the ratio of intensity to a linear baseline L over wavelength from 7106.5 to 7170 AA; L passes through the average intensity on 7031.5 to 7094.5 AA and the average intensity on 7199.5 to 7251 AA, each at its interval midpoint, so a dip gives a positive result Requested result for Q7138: 0.6 AA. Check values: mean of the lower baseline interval 37.8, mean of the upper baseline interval 41.5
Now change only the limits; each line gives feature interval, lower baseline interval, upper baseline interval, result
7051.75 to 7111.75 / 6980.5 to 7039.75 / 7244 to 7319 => 4.36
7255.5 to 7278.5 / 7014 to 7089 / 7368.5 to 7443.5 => -1.73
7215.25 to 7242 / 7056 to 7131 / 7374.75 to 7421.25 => -1.80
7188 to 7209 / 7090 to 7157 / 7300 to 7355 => -0.77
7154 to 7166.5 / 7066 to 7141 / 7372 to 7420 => -0.59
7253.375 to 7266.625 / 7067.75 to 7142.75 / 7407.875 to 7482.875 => -0.92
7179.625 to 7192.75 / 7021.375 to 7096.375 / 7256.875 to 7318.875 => -0.21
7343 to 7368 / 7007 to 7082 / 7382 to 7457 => 3.11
